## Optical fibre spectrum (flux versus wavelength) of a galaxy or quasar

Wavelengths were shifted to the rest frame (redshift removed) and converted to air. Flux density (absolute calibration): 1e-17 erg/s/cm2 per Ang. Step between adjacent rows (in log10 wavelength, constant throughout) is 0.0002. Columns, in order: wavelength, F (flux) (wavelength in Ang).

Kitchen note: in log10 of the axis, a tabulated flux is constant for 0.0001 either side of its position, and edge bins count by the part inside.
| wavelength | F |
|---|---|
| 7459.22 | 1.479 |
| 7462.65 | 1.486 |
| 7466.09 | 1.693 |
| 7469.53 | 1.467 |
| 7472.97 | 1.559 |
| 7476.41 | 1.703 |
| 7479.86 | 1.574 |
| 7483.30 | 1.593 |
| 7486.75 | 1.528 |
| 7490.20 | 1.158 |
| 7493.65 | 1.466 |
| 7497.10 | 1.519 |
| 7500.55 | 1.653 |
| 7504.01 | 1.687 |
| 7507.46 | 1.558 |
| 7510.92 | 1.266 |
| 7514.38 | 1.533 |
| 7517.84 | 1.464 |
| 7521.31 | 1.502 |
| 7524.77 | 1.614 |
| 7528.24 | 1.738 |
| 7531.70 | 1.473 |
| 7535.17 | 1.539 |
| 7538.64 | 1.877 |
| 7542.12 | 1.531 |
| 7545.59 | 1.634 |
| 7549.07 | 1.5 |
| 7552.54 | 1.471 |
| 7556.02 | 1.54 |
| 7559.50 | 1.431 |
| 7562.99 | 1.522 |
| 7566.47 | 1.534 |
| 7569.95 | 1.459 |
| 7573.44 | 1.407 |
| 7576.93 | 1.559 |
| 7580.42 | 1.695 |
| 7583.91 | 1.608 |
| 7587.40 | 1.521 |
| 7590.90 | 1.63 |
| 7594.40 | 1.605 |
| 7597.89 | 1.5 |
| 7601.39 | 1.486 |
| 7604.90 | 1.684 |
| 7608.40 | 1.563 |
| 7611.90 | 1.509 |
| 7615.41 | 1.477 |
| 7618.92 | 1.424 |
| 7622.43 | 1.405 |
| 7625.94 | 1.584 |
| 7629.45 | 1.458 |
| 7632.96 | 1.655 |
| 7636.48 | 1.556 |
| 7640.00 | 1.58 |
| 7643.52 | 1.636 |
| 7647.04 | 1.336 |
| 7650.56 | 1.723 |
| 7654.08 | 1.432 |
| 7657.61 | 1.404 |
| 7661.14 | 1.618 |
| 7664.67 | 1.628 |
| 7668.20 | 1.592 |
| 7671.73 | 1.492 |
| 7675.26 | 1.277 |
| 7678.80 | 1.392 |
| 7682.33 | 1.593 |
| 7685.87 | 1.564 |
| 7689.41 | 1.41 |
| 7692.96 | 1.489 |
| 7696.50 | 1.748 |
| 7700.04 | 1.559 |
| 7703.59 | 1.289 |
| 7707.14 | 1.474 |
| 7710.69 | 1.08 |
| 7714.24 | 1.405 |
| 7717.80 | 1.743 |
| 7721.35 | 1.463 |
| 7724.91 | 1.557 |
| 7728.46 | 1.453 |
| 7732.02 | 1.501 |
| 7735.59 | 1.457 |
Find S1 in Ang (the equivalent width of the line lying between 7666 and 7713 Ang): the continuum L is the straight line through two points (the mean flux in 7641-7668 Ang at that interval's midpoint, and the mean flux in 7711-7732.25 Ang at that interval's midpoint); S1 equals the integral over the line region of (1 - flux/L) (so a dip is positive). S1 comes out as 1.8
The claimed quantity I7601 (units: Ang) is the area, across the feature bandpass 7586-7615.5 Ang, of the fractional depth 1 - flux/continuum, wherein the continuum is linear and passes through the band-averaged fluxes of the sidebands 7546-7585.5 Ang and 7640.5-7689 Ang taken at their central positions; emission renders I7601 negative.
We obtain -0.7 Ang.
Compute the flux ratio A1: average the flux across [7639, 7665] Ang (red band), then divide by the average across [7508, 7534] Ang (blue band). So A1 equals 1.02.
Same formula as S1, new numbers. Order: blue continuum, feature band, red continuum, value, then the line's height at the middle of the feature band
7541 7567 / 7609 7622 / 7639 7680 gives 0.4 Ang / 1.51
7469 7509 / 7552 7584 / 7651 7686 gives 0.1 Ang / 1.53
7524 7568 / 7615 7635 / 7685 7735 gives 0.3 Ang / 1.53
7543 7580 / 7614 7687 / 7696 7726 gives -1.5 Ang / 1.49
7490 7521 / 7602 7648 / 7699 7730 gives -2.0 Ang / 1.47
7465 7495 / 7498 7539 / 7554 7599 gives -0.9 Ang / 1.53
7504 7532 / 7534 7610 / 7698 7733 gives -2.4 Ang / 1.51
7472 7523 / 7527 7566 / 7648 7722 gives -1.4 Ang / 1.51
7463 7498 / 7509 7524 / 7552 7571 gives 0.6 Ang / 1.51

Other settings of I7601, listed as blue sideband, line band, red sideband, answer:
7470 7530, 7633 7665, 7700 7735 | -1.6 Ang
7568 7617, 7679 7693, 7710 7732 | -0.1 Ang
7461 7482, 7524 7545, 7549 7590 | -1.2 Ang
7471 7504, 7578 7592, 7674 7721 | -1.0 Ang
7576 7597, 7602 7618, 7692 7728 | 0.3 Ang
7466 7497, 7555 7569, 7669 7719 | 0.0 Ang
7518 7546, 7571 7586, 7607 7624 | -0.3 Ang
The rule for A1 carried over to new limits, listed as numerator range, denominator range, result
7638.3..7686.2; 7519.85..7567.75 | 0.97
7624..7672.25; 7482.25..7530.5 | 1.02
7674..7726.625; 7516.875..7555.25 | 0.93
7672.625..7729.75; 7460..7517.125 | 0.96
